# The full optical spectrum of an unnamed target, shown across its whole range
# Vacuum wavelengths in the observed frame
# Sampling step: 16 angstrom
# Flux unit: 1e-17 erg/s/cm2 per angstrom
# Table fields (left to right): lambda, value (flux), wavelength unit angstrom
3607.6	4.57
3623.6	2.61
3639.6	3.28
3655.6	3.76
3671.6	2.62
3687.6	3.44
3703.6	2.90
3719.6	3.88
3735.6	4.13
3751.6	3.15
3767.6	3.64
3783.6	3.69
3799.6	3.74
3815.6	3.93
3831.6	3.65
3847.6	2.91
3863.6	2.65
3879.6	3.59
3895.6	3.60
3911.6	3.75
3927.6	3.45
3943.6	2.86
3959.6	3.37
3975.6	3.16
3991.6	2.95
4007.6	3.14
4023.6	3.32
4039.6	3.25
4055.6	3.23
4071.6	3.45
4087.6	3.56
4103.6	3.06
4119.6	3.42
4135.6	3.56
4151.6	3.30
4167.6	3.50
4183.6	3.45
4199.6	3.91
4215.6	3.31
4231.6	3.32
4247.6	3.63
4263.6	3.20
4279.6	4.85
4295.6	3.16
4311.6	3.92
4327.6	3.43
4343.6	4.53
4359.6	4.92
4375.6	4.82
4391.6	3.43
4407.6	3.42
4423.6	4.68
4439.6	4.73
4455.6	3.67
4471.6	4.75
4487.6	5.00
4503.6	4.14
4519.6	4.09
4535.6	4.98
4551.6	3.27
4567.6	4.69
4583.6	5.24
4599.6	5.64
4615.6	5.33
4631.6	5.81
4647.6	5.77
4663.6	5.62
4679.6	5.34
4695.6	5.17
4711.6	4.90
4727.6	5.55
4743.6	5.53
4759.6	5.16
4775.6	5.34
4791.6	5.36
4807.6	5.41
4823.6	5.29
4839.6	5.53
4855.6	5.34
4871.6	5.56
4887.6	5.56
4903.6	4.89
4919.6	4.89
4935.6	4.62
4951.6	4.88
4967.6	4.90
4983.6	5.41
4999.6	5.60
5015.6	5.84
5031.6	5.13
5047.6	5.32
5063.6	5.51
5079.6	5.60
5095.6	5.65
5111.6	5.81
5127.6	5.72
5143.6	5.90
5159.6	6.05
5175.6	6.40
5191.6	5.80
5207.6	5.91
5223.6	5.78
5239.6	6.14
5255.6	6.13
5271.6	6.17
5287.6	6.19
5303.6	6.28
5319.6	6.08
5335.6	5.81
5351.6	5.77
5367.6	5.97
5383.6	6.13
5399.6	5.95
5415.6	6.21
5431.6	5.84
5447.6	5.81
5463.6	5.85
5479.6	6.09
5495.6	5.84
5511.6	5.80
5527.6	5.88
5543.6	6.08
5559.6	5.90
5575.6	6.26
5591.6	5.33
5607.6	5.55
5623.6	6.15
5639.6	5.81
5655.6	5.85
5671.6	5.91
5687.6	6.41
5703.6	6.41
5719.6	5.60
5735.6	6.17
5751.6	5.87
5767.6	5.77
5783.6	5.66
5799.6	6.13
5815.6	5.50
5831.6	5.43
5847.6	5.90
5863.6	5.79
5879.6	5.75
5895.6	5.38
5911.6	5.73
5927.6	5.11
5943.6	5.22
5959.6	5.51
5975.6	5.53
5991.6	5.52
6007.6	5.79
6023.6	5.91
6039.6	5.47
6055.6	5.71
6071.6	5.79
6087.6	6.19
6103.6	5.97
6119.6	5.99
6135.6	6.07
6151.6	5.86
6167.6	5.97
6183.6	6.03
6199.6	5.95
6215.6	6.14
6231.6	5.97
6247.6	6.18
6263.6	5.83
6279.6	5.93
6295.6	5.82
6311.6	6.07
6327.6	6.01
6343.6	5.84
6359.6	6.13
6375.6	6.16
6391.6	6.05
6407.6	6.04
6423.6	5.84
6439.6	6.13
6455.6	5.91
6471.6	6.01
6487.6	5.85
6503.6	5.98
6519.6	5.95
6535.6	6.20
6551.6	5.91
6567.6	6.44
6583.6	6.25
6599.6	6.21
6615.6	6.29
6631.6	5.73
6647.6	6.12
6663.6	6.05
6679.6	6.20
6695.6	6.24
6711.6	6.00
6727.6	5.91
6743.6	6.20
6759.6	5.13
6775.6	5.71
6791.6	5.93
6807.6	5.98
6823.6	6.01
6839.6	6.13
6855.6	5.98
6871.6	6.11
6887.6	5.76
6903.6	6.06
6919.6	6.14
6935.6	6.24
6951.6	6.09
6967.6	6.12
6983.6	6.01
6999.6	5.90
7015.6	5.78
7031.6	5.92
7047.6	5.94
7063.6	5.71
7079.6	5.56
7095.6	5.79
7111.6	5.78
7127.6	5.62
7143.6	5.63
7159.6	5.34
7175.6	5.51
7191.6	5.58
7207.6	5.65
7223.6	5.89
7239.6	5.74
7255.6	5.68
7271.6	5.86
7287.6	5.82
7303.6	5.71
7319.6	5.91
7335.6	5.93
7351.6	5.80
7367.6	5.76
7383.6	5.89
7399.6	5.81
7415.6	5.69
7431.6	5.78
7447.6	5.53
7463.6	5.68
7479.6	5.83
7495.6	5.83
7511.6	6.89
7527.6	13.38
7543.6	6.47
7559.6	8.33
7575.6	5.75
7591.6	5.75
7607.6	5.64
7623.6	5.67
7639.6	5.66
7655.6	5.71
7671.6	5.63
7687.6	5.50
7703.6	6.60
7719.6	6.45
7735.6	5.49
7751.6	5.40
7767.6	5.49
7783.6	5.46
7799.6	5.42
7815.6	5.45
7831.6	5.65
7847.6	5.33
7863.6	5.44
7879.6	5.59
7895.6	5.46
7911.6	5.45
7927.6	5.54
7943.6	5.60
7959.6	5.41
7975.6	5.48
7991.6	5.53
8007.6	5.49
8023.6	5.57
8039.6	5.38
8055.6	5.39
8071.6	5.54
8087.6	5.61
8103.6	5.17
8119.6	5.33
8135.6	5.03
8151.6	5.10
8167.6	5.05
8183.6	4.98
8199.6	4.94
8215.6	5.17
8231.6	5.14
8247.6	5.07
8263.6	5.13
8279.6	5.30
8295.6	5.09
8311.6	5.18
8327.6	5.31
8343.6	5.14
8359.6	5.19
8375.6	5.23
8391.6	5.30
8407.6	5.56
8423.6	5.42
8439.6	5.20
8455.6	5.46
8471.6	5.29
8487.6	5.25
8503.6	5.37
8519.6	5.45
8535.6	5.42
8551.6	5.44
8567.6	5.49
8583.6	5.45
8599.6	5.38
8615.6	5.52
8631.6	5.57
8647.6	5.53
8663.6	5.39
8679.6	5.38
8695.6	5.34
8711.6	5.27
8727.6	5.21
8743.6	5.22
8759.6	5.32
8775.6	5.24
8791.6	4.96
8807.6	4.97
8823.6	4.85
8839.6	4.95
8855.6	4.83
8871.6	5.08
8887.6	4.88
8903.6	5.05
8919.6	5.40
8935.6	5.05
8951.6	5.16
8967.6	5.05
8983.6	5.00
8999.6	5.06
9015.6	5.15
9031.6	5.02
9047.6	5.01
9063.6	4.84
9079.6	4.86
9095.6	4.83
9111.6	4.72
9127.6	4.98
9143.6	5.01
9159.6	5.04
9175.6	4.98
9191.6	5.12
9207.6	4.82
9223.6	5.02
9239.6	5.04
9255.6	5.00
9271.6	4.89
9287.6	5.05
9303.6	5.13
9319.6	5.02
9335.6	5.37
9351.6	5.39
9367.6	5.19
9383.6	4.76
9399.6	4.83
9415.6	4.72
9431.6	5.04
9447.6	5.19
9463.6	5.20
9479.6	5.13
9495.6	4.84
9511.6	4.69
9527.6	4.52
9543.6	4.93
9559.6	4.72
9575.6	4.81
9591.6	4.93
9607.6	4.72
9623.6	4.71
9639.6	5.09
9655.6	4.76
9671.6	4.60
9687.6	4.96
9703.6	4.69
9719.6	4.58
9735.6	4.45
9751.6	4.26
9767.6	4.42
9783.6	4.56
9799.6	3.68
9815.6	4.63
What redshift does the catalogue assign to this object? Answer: 0.15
